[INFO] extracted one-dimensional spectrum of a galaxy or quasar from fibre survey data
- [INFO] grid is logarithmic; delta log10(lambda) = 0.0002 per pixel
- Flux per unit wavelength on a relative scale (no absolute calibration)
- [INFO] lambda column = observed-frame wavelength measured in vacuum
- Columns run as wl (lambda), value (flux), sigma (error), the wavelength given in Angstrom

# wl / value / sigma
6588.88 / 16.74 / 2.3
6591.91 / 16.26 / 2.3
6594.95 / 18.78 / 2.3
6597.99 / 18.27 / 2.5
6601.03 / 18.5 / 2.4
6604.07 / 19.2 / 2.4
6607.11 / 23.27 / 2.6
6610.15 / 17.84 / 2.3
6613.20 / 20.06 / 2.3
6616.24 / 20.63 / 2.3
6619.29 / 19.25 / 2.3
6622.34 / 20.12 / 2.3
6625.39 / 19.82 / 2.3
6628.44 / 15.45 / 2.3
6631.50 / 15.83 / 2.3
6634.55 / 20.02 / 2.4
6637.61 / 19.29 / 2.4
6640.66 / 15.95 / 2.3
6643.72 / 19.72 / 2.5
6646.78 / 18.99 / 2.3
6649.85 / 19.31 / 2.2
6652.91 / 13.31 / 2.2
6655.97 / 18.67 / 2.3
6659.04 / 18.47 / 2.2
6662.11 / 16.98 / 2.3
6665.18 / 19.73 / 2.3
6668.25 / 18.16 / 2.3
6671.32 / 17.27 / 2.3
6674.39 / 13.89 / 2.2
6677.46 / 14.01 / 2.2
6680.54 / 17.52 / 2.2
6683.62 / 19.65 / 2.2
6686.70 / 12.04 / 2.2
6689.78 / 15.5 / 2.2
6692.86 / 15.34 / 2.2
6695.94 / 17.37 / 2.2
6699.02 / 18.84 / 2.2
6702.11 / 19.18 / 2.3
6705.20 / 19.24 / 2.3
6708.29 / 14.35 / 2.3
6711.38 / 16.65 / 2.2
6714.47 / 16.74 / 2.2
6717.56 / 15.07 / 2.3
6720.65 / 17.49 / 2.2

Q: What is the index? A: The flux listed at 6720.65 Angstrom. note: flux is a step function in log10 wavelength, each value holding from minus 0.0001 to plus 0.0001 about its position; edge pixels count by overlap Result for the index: 17.49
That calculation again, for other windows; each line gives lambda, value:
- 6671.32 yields 17.27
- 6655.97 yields 18.67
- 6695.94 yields 17.37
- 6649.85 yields 19.31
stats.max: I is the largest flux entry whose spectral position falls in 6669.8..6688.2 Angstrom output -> 19.65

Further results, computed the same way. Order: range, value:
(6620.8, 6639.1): 20.12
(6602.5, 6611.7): 23.27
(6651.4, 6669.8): 19.73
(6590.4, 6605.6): 19.2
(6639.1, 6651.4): 19.72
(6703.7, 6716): 19.24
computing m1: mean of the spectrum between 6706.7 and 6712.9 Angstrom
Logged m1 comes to 15.5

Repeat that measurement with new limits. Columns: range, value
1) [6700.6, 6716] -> 17.2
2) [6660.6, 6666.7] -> 18.4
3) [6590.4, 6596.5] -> 17.5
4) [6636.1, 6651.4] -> 18.6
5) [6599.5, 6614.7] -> 19.8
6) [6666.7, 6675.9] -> 16.5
